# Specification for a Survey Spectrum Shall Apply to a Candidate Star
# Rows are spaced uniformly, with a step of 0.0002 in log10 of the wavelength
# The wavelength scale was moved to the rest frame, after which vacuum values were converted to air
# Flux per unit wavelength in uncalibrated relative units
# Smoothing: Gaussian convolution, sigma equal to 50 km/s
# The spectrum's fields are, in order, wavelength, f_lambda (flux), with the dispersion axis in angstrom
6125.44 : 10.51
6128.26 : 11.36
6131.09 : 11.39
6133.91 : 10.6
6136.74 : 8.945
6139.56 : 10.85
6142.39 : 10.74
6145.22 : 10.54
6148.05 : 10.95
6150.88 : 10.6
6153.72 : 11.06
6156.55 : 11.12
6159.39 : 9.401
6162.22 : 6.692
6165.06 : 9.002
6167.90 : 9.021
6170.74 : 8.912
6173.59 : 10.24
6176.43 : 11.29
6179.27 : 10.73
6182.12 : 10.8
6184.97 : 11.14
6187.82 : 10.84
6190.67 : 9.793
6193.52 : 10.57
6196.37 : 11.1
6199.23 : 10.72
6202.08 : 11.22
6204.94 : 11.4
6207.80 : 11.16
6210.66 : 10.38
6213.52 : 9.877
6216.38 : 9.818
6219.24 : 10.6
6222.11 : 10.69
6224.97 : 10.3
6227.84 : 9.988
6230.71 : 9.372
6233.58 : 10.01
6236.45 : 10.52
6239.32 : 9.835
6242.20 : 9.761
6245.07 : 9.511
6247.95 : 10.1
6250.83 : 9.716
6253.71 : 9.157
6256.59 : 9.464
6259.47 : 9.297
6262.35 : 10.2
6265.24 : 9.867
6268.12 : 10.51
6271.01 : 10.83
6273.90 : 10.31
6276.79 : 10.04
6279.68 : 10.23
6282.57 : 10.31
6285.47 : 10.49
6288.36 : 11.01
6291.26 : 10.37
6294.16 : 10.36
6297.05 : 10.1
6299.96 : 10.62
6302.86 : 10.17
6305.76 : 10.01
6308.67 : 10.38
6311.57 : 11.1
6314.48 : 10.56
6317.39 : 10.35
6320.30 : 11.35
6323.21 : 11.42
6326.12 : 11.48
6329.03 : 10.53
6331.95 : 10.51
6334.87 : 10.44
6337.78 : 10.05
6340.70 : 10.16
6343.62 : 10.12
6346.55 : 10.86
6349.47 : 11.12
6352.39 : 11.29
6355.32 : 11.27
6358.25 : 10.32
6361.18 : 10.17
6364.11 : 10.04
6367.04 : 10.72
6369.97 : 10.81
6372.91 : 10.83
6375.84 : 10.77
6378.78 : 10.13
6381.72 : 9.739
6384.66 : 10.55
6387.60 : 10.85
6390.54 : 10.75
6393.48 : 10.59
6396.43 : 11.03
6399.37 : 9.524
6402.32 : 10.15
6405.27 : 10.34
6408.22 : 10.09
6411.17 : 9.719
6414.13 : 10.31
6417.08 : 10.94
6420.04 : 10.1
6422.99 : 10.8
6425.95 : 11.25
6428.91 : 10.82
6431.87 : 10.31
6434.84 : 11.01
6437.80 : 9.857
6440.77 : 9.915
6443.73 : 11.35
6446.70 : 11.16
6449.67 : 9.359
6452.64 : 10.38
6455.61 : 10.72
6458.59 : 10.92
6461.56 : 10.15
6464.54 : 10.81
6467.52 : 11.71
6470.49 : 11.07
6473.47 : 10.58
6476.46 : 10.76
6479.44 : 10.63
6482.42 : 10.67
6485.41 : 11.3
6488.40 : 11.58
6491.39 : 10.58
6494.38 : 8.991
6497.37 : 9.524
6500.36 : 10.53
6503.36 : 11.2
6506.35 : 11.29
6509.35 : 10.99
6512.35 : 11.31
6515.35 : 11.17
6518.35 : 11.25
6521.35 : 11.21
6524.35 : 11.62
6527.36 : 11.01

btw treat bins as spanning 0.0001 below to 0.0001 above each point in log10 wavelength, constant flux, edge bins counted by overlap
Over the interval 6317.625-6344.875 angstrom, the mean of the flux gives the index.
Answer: 10.7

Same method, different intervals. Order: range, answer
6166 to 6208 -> 10.6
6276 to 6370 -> 10.6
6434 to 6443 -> 10.3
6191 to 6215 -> 10.8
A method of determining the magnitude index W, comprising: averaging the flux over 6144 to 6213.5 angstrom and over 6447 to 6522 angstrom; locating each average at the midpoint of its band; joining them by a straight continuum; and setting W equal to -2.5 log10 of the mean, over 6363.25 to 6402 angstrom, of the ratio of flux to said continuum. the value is 0.01 mag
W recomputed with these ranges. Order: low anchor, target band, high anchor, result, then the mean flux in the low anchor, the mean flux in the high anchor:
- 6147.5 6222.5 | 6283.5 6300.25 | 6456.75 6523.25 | 0.003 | 10.3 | 10.8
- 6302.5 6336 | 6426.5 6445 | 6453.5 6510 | 0.016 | 10.7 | 10.7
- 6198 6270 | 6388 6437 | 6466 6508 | 0.009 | 10.1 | 10.7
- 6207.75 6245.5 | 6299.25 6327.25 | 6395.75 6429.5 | -0.051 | 10.1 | 10.4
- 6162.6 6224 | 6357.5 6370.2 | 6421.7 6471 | 0.020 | 10.4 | 10.7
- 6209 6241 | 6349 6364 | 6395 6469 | -0.038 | 10.1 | 10.5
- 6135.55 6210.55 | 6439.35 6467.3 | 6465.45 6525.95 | 0.024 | 10.3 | 10.9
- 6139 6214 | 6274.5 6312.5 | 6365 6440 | 0.004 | 10.4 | 10.5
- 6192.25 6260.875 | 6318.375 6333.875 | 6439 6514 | -0.064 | 10.2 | 10.7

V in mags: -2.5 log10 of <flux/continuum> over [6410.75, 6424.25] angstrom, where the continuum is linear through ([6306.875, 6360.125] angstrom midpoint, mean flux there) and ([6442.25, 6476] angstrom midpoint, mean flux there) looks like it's 0.033 mag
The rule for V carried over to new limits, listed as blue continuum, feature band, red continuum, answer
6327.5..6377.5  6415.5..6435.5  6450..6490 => 0.000 mag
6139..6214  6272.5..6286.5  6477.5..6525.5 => 0.027 mag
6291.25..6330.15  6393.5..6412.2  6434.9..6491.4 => 0.052 mag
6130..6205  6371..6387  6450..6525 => 0.022 mag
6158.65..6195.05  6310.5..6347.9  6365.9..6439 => -0.040 mag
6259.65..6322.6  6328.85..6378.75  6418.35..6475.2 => -0.006 mag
